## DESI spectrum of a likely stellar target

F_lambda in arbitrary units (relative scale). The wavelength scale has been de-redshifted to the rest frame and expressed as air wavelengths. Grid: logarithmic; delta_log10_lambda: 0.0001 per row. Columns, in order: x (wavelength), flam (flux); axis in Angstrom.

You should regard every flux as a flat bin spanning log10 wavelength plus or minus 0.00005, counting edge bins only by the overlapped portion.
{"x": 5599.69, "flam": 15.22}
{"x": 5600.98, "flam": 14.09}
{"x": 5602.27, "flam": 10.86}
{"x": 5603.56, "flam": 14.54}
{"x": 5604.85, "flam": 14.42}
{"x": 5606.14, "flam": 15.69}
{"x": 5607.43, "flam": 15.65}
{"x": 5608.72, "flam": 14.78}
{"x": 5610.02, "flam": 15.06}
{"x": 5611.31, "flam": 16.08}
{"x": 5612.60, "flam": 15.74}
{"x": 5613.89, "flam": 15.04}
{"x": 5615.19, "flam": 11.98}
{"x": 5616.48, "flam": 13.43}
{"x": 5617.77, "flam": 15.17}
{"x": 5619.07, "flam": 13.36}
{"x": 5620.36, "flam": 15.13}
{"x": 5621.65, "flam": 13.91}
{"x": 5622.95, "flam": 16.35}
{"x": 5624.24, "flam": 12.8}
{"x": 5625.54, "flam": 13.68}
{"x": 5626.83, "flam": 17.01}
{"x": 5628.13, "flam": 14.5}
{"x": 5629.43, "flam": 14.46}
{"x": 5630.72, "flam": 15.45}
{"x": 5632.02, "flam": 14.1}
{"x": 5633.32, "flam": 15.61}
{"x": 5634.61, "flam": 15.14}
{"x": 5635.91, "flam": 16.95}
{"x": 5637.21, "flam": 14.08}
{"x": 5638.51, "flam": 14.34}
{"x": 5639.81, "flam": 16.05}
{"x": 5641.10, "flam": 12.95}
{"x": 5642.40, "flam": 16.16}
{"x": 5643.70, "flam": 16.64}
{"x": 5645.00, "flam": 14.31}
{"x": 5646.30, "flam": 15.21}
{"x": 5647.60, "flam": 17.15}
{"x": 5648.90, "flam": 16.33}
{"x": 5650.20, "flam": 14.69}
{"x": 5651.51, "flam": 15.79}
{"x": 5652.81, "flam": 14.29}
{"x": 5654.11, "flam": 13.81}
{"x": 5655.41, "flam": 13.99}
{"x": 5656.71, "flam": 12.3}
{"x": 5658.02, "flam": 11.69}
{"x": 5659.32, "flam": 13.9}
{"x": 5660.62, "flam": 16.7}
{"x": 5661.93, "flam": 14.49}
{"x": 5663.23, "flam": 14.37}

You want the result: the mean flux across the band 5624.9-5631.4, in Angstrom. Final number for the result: 15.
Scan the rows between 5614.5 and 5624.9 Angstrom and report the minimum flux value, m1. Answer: 11.98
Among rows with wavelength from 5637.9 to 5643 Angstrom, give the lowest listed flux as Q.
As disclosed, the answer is 12.95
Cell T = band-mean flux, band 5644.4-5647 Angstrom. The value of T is 14.8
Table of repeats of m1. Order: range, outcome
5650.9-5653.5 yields 14.29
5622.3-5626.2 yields 12.8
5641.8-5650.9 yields 14.31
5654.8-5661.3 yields 11.69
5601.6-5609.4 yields 10.86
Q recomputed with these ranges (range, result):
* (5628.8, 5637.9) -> 14.08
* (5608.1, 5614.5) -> 14.78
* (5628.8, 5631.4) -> 14.46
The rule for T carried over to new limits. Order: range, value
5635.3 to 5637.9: 15.5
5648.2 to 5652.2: 15.6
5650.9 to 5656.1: 14.5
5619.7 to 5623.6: 15.1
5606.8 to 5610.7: 15.1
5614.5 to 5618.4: 13.5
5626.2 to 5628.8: 15.7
